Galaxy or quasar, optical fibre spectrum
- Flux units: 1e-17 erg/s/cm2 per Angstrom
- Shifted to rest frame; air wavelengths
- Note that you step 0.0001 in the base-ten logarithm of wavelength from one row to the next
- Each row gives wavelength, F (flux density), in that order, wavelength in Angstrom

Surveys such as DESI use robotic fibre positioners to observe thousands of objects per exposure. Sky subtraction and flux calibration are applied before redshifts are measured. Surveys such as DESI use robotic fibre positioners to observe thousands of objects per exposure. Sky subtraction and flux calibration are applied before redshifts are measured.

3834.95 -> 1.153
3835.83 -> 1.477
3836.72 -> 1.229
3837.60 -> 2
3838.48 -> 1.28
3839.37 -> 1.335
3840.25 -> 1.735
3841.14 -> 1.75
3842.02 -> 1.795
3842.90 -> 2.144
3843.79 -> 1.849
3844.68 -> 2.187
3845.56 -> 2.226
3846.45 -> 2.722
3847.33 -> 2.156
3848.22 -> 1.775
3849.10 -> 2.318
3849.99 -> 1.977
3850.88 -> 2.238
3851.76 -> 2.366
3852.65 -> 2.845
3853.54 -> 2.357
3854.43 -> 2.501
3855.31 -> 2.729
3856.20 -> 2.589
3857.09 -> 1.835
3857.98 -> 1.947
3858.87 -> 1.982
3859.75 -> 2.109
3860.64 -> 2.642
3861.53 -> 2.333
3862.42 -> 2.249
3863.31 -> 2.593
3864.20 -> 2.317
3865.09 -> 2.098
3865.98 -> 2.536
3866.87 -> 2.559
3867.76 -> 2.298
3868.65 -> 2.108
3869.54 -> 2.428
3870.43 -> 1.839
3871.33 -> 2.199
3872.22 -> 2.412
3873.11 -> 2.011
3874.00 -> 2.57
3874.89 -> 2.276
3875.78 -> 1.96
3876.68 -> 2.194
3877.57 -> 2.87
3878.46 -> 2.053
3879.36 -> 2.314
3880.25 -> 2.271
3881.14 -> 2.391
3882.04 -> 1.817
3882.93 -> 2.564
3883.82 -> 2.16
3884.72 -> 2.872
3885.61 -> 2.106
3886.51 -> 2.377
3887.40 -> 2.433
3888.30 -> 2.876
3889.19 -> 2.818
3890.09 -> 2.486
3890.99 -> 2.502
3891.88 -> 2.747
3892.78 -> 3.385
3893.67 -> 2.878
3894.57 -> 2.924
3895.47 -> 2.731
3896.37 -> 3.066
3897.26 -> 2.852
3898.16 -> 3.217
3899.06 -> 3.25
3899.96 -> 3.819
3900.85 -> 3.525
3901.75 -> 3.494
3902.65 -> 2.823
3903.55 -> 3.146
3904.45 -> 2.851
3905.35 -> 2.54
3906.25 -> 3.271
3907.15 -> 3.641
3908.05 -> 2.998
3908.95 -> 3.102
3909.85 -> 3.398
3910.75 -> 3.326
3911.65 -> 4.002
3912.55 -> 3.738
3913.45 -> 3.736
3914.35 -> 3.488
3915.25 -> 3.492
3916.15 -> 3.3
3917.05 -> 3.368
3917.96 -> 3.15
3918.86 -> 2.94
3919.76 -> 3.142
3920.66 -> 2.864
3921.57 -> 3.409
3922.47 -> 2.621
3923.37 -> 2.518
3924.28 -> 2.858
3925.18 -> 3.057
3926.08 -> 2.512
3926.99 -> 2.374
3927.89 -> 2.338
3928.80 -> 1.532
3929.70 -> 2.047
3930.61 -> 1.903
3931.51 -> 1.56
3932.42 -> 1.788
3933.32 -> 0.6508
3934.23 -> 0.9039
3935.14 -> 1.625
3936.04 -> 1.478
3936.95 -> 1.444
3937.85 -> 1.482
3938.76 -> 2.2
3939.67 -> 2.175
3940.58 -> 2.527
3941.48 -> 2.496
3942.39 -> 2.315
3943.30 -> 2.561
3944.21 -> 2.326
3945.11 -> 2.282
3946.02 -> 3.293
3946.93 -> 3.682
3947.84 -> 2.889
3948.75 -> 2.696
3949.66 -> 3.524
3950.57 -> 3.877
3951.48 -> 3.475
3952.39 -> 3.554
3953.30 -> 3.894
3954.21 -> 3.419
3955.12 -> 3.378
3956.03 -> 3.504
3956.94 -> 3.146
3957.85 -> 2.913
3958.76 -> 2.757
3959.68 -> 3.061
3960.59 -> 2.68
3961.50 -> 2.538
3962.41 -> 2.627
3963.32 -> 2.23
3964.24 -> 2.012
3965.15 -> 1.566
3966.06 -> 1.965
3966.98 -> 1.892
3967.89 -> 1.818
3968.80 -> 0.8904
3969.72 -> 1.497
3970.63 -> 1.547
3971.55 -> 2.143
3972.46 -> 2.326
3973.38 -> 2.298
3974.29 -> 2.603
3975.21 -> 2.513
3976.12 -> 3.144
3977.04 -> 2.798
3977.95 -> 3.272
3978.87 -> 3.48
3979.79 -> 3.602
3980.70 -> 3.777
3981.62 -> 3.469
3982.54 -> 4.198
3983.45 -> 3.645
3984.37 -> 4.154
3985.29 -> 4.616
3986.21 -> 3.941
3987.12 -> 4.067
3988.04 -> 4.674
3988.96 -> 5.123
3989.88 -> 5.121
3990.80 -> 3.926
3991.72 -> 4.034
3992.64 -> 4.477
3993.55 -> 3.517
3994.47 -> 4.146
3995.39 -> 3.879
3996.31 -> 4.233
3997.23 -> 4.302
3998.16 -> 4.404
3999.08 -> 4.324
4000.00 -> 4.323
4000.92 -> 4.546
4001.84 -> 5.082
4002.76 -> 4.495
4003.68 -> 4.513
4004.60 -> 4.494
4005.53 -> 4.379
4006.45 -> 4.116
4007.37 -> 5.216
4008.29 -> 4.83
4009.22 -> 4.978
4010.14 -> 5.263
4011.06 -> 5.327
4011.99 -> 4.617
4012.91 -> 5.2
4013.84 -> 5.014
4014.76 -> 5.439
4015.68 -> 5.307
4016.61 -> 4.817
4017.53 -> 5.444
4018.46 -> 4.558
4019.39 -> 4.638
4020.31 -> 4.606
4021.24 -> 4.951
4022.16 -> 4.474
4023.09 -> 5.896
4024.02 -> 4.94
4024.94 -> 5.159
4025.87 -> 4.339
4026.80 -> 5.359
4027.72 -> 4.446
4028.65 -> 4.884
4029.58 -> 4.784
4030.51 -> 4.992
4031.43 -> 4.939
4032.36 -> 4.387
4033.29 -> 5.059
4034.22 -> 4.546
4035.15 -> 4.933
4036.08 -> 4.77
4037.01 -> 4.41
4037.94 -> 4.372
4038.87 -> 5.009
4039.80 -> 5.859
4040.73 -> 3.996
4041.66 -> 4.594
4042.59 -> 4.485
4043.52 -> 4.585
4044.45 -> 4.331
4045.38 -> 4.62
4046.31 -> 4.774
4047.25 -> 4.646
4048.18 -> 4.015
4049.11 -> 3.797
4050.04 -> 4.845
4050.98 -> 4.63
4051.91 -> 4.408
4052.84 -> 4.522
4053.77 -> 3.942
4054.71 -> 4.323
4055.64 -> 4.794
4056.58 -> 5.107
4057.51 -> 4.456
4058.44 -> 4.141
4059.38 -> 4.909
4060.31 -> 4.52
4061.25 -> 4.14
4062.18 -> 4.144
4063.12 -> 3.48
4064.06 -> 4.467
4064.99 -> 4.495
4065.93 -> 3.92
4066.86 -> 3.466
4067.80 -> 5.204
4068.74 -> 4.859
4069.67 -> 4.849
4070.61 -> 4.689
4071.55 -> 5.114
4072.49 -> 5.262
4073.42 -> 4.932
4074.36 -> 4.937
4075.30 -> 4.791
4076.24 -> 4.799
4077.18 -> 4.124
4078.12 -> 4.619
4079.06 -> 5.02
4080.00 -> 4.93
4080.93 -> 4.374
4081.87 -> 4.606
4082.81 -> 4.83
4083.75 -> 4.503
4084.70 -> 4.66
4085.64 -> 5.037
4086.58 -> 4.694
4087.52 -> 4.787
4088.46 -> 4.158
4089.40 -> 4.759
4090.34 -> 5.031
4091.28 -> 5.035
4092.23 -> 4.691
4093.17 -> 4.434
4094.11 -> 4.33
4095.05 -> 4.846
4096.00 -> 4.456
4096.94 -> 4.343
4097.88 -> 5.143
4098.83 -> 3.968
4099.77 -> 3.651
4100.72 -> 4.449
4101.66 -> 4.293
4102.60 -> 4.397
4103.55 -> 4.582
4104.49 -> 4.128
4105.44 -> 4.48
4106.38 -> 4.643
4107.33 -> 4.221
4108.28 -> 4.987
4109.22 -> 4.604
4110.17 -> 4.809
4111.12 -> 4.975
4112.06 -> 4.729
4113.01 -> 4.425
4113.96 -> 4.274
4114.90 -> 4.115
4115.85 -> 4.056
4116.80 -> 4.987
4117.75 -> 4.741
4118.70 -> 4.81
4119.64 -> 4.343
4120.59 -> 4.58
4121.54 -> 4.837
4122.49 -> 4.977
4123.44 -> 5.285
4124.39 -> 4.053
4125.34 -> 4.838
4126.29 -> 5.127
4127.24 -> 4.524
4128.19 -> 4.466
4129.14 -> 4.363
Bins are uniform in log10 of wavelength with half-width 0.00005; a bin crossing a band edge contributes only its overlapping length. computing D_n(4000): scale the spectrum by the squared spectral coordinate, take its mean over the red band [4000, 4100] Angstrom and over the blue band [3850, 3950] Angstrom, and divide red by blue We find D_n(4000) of 1.95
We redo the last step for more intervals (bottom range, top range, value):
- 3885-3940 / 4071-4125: 1.86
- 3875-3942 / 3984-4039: 1.86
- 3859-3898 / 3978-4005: 1.82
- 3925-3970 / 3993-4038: 2.03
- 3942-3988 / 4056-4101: 1.65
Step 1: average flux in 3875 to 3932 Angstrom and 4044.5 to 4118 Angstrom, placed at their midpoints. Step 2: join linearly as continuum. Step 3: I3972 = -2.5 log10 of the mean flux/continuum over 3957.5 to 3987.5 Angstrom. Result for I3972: 0.25 mag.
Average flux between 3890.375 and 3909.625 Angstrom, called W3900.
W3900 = 3.08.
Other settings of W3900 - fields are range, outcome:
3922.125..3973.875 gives 2.4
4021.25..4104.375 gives 4.62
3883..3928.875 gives 2.99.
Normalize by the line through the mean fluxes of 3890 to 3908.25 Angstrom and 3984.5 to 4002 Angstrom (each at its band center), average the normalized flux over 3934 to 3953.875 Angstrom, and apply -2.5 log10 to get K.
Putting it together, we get 0.38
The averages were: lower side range 3.07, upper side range 4.34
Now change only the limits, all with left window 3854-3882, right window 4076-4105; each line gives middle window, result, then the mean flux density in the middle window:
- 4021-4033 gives -0.24 mag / 4.89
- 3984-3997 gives -0.21 mag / 4.28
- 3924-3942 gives 0.45 mag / 1.94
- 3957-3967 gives 0.31 mag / 2.44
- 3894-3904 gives -0.21 mag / 3.16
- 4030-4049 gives -0.15 mag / 4.65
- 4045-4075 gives -0.06 mag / 4.51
